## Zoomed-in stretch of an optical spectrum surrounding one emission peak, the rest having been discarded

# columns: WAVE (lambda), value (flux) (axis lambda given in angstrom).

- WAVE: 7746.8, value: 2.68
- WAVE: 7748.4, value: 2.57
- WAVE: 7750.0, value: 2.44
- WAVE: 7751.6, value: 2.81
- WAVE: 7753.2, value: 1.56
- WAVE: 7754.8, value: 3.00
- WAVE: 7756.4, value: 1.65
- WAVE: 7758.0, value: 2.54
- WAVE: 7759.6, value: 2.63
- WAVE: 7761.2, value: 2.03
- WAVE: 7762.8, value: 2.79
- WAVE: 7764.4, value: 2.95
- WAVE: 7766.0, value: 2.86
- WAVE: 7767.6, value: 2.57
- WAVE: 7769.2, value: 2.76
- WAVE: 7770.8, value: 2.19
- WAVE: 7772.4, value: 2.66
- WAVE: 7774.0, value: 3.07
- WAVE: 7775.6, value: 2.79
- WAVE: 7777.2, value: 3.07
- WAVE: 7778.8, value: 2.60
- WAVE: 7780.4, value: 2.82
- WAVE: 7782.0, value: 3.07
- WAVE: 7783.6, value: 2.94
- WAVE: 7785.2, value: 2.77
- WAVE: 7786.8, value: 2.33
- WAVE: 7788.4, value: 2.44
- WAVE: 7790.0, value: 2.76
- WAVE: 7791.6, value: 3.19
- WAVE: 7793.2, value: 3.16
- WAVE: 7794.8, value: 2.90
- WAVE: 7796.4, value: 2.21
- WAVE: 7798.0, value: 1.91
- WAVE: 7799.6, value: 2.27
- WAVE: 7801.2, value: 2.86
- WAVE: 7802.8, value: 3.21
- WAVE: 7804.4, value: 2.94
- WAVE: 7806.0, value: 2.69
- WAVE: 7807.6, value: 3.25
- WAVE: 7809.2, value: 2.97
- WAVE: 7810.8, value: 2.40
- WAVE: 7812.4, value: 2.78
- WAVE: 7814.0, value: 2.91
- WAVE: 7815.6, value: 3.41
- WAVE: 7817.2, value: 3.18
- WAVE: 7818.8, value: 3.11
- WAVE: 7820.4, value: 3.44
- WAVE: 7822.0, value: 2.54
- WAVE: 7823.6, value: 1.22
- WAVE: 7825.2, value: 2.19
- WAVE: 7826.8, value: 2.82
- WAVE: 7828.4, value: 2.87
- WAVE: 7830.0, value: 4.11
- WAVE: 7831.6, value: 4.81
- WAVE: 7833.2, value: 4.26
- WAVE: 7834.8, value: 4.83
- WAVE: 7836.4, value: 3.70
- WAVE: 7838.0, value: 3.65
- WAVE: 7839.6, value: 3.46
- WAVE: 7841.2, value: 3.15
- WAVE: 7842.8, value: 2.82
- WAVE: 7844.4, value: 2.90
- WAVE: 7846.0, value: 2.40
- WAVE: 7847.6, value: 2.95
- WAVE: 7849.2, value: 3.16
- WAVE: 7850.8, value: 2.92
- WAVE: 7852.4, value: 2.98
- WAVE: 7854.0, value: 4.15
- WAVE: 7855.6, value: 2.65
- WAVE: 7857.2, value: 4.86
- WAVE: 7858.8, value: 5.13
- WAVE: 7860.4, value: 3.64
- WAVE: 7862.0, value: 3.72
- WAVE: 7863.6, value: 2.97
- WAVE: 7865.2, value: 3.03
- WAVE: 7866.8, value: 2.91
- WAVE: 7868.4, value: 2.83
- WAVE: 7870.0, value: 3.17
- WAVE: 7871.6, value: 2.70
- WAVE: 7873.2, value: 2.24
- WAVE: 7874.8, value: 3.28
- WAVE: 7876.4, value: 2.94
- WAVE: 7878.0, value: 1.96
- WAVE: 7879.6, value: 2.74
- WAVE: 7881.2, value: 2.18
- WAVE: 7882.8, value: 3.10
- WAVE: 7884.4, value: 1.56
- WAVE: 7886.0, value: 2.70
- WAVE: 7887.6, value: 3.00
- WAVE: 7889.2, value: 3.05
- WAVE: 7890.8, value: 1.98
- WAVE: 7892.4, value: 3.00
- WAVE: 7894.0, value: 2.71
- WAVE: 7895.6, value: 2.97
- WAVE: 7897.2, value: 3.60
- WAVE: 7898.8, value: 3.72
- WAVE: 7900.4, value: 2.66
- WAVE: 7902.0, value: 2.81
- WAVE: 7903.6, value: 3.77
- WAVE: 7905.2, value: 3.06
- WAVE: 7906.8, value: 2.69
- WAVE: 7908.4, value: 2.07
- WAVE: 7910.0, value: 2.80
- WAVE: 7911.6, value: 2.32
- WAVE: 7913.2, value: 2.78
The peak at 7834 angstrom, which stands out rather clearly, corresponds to Halpha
